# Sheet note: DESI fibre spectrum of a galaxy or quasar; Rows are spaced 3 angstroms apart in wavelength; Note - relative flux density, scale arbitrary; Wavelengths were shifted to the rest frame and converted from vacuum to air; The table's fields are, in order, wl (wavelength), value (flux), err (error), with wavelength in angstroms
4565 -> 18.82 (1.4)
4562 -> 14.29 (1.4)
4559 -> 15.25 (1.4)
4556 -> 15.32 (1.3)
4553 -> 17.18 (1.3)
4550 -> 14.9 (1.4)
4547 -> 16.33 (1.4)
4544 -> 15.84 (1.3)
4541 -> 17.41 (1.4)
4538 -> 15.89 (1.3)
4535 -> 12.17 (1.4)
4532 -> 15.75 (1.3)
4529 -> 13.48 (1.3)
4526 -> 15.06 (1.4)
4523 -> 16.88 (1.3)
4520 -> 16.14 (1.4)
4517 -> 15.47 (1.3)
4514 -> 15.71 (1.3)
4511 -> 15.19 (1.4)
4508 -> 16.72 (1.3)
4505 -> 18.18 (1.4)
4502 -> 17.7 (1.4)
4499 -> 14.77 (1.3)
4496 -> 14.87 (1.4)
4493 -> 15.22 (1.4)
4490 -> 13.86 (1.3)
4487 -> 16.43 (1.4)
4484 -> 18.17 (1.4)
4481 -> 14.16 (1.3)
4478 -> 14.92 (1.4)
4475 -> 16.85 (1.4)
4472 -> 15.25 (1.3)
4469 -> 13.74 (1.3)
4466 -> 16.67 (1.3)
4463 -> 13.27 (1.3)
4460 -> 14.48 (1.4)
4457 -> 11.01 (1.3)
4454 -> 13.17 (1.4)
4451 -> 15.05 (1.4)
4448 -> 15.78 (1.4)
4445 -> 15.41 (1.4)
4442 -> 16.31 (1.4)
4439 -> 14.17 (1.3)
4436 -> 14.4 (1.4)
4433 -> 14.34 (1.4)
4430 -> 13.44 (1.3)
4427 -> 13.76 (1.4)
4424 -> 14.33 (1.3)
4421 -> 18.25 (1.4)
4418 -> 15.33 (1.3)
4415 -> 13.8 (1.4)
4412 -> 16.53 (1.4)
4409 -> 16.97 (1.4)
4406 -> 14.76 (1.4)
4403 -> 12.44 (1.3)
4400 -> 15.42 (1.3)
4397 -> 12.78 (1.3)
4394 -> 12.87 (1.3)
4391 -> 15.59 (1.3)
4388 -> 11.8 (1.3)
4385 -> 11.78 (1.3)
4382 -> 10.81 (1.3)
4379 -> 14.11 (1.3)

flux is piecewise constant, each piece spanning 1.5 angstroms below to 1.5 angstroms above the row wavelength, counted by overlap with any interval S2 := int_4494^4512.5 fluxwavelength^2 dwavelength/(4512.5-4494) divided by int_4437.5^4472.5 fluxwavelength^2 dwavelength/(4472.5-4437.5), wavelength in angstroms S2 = 1.1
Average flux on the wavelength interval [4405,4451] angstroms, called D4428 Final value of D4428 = 15.2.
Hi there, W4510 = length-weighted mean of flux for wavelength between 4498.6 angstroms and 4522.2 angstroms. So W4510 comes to 16.3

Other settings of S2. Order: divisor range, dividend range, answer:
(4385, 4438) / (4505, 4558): 1.15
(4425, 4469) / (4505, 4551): 1.13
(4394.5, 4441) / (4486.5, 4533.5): 1.11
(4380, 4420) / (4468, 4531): 1.17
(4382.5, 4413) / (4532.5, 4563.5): 1.19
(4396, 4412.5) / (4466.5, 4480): 1.07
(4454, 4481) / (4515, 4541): 1.09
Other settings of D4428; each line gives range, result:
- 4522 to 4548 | 15.4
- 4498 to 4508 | 17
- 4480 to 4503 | 15.6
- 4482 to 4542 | 15.7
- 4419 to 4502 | 14.9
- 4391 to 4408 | 13.9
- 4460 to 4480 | 15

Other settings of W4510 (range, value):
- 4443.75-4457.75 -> 14.2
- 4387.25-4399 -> 13.4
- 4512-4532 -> 15.5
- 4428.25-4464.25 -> 14.2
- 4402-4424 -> 15.4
